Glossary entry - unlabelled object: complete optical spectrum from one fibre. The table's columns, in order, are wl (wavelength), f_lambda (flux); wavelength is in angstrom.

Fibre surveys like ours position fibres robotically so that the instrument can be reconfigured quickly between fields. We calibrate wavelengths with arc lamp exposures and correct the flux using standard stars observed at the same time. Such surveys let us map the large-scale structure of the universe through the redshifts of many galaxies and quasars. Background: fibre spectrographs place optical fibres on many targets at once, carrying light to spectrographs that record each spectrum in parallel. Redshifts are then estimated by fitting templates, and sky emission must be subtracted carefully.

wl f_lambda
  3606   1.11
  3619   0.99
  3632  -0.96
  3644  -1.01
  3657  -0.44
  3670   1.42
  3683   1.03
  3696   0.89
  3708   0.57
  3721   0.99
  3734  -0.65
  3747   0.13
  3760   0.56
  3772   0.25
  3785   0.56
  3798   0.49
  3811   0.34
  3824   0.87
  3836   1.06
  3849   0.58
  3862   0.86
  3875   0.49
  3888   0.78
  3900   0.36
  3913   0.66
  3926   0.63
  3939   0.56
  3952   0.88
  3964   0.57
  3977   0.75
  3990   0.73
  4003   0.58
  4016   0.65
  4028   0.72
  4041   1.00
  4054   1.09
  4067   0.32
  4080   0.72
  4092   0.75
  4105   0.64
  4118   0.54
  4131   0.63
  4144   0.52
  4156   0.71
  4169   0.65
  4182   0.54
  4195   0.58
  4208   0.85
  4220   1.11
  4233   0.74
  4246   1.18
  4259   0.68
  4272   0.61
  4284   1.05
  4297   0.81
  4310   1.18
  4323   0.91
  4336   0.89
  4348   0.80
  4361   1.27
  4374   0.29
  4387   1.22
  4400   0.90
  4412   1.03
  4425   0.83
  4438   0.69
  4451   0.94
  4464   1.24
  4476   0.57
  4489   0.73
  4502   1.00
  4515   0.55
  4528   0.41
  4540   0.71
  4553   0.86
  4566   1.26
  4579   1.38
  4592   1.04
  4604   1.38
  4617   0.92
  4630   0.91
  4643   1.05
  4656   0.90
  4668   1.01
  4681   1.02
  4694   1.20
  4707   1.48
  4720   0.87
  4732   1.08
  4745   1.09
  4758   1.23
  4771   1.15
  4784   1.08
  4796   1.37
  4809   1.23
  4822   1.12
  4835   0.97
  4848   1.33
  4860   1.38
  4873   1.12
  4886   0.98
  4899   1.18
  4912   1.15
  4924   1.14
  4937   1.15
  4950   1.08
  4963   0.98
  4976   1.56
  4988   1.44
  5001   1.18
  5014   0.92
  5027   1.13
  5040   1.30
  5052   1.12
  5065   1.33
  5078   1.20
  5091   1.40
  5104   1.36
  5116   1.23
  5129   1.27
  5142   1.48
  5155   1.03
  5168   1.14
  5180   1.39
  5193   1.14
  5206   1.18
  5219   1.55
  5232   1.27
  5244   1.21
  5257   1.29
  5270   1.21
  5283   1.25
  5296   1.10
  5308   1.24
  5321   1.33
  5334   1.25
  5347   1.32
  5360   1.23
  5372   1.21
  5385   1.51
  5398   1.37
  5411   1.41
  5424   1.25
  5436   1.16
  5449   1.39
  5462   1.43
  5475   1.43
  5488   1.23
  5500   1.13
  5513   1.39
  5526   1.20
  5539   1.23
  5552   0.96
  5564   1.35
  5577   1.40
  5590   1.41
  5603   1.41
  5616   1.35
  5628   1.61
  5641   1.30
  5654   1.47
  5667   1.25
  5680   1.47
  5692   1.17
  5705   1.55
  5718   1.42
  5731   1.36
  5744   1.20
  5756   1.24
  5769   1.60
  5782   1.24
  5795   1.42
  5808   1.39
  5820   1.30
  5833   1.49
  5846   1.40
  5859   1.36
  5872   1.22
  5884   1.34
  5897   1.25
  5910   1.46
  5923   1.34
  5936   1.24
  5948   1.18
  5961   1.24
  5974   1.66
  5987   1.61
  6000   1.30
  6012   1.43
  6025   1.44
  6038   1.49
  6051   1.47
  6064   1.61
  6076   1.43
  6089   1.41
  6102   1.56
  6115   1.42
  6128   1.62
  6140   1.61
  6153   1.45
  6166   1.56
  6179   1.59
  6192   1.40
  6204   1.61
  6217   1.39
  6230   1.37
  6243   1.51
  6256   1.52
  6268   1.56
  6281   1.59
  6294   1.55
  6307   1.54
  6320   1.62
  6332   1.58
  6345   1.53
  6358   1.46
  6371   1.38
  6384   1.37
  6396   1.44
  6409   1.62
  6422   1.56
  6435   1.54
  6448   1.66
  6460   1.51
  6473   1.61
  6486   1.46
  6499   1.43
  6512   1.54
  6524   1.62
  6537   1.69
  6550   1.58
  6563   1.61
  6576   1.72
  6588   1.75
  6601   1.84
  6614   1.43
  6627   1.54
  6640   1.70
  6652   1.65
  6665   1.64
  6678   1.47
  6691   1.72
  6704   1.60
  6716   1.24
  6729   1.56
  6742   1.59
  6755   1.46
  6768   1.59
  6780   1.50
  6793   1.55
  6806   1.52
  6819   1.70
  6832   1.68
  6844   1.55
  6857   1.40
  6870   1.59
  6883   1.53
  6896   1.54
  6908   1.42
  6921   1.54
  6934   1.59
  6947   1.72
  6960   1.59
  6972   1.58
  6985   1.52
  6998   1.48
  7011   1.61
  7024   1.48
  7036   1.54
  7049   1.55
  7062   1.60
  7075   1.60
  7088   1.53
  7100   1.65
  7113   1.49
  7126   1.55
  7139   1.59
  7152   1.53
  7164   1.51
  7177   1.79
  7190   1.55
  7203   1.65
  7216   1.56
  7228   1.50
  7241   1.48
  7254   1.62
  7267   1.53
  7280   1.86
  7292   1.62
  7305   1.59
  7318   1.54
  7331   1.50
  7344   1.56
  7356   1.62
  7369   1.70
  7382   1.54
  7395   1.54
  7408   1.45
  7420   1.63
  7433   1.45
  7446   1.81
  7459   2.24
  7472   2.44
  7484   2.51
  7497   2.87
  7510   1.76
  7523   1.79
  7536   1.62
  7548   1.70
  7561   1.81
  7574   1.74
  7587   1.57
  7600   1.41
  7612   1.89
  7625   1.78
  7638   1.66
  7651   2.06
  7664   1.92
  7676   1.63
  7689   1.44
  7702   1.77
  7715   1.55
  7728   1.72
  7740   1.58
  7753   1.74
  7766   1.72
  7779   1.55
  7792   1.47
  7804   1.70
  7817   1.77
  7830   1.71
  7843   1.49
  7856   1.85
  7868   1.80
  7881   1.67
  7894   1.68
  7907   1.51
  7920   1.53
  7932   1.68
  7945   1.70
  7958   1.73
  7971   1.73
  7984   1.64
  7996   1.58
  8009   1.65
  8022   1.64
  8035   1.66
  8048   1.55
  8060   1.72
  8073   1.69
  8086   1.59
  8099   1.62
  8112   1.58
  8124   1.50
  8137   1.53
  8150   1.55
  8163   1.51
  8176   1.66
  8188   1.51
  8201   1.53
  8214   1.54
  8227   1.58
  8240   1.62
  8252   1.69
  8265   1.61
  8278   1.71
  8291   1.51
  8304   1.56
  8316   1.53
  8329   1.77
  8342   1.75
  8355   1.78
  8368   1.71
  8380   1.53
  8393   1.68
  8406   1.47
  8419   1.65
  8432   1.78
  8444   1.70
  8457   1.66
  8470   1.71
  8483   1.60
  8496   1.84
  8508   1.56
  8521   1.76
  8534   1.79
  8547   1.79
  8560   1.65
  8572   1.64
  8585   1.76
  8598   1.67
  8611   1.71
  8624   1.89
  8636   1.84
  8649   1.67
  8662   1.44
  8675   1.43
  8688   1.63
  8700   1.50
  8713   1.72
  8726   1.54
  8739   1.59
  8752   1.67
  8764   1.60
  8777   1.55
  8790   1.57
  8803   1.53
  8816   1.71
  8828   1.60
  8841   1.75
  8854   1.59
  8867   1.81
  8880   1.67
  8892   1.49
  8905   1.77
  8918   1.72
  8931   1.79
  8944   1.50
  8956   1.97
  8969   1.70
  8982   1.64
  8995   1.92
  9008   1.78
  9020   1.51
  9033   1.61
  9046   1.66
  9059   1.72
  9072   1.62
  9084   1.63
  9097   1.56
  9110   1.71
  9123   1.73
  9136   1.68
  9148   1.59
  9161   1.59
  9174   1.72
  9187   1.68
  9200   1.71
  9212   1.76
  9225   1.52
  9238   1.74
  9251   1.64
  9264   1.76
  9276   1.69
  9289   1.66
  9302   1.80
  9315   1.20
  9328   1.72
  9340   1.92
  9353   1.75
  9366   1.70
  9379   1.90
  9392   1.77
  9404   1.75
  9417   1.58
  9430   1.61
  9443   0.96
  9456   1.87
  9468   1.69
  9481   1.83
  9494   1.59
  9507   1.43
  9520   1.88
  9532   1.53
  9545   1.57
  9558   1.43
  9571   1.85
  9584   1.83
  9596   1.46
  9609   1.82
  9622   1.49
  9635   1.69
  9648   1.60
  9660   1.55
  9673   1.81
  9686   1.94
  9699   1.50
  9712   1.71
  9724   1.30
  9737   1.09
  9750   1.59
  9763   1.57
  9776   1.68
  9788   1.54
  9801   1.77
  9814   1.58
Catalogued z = 0.14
